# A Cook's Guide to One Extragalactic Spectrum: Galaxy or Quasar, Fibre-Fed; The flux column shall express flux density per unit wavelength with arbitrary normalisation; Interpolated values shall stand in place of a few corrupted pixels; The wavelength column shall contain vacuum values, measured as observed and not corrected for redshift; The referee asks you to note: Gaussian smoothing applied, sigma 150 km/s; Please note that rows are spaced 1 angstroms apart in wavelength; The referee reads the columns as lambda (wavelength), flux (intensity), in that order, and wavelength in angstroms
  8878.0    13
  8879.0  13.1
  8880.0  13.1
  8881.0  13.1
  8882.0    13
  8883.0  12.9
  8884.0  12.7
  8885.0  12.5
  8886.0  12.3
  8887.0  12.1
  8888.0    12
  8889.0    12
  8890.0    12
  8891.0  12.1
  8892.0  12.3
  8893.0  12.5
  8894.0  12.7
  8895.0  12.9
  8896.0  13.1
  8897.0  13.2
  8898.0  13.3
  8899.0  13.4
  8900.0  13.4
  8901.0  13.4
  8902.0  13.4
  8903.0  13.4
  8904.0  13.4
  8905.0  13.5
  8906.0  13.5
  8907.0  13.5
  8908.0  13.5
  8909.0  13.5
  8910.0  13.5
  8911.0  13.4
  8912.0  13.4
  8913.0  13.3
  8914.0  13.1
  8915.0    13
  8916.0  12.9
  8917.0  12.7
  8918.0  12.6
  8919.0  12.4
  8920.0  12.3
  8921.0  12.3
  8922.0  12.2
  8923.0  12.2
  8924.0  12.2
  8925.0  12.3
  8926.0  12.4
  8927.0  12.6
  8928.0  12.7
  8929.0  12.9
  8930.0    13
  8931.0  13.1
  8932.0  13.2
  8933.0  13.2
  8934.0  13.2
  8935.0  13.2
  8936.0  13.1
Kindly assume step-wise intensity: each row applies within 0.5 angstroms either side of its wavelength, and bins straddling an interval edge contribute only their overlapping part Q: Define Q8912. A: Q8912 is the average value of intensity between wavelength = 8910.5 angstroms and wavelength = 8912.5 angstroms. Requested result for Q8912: 13.4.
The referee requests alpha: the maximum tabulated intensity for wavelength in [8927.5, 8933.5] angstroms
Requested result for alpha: 13.2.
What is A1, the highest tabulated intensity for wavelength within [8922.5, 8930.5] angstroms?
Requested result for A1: 13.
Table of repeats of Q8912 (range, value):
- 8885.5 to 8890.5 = 12.1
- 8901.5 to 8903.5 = 13.4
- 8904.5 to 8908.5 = 13.5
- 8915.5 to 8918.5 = 12.7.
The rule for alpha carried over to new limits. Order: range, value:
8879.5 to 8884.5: 13.1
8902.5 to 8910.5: 13.5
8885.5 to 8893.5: 12.5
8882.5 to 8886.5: 12.9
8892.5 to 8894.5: 12.7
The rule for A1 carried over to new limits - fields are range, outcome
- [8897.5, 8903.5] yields 13.4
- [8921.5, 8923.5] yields 12.2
